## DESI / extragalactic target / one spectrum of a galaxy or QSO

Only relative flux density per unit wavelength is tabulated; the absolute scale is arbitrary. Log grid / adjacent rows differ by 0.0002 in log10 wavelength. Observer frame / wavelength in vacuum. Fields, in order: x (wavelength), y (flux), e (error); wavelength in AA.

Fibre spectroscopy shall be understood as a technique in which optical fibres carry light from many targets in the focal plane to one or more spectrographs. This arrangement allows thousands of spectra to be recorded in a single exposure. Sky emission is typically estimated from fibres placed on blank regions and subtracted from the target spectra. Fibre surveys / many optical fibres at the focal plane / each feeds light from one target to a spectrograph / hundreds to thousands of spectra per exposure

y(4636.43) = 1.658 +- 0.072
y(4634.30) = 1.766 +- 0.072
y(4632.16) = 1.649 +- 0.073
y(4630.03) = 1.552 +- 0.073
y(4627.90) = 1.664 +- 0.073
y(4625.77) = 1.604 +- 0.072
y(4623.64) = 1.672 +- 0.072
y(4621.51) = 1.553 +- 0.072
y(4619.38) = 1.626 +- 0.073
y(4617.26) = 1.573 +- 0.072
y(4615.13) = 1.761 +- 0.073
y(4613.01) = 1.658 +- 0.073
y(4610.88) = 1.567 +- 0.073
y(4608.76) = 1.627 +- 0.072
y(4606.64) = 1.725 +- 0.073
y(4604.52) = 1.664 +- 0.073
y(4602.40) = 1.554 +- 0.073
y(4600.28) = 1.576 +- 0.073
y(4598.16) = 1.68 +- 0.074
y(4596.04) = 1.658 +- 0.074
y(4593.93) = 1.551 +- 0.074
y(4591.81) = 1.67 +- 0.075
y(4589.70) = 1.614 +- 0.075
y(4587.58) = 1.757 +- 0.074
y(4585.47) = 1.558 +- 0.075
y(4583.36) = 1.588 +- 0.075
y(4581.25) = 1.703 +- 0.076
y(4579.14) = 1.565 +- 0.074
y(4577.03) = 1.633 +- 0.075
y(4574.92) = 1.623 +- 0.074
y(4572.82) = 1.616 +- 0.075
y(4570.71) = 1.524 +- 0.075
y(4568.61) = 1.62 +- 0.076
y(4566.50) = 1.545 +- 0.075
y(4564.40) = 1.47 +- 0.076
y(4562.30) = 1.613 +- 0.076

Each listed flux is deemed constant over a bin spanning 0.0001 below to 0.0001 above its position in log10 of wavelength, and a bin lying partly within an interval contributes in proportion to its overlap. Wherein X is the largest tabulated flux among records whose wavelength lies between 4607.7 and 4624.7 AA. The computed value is 1.761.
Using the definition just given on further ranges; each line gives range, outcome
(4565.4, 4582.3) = 1.703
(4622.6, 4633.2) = 1.672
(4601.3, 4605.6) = 1.664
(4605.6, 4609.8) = 1.725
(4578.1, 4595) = 1.757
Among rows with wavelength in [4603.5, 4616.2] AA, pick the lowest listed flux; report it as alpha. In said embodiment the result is 1.567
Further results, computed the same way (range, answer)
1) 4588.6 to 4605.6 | 1.551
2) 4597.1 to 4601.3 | 1.576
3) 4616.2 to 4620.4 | 1.573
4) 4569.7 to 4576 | 1.524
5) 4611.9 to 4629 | 1.553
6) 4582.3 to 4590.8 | 1.558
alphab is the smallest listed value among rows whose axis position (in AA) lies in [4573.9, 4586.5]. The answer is 1.558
